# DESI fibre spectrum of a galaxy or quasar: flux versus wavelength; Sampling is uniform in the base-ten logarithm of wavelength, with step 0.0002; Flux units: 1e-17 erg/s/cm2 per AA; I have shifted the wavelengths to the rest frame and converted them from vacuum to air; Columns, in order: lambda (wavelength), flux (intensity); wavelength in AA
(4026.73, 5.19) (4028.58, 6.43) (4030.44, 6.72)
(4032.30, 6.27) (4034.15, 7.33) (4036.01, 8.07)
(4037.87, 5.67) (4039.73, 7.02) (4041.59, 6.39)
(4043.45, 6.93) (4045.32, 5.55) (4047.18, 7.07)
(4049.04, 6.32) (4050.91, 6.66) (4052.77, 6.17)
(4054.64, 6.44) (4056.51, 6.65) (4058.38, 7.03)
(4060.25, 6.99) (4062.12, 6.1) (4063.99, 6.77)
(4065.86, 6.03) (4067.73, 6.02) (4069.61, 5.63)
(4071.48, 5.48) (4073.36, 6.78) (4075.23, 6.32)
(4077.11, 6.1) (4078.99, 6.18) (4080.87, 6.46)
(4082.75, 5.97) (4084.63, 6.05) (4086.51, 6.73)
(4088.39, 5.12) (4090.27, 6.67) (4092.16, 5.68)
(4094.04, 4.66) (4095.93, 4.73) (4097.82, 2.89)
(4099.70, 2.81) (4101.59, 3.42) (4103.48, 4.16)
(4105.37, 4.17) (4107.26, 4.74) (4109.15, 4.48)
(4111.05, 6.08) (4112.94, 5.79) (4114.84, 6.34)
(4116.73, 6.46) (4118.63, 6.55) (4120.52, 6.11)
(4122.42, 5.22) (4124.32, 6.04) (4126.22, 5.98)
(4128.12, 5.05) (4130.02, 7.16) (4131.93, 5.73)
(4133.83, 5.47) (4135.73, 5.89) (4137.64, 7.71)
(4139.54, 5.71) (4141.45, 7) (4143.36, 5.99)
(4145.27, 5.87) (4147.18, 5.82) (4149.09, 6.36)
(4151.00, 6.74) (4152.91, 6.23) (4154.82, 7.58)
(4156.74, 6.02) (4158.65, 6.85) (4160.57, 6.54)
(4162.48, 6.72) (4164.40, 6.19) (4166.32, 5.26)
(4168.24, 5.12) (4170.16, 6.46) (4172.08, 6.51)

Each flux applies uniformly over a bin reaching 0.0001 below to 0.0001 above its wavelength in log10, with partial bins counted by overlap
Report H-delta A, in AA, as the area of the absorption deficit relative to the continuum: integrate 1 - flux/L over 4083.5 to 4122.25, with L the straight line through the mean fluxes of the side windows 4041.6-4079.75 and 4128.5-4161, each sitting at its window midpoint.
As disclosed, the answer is 7.2 AA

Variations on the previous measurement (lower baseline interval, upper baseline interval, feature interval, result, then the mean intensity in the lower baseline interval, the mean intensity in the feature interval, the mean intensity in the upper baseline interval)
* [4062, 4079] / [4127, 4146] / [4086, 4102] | 3.7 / 6.14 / 4.74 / 6.16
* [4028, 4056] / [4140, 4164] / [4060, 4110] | 8.6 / 6.6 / 5.43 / 6.45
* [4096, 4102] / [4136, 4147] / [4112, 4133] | -4.7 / 3.25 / 6.04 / 6.37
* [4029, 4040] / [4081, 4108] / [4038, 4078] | -2.2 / 6.82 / 6.39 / 4.89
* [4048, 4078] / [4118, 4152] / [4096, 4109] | 5.0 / 6.35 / 3.82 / 6.13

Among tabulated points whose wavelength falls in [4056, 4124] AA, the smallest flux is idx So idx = 2.81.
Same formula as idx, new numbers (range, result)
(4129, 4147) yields 5.47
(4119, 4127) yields 5.22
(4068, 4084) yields 5.48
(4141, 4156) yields 5.82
